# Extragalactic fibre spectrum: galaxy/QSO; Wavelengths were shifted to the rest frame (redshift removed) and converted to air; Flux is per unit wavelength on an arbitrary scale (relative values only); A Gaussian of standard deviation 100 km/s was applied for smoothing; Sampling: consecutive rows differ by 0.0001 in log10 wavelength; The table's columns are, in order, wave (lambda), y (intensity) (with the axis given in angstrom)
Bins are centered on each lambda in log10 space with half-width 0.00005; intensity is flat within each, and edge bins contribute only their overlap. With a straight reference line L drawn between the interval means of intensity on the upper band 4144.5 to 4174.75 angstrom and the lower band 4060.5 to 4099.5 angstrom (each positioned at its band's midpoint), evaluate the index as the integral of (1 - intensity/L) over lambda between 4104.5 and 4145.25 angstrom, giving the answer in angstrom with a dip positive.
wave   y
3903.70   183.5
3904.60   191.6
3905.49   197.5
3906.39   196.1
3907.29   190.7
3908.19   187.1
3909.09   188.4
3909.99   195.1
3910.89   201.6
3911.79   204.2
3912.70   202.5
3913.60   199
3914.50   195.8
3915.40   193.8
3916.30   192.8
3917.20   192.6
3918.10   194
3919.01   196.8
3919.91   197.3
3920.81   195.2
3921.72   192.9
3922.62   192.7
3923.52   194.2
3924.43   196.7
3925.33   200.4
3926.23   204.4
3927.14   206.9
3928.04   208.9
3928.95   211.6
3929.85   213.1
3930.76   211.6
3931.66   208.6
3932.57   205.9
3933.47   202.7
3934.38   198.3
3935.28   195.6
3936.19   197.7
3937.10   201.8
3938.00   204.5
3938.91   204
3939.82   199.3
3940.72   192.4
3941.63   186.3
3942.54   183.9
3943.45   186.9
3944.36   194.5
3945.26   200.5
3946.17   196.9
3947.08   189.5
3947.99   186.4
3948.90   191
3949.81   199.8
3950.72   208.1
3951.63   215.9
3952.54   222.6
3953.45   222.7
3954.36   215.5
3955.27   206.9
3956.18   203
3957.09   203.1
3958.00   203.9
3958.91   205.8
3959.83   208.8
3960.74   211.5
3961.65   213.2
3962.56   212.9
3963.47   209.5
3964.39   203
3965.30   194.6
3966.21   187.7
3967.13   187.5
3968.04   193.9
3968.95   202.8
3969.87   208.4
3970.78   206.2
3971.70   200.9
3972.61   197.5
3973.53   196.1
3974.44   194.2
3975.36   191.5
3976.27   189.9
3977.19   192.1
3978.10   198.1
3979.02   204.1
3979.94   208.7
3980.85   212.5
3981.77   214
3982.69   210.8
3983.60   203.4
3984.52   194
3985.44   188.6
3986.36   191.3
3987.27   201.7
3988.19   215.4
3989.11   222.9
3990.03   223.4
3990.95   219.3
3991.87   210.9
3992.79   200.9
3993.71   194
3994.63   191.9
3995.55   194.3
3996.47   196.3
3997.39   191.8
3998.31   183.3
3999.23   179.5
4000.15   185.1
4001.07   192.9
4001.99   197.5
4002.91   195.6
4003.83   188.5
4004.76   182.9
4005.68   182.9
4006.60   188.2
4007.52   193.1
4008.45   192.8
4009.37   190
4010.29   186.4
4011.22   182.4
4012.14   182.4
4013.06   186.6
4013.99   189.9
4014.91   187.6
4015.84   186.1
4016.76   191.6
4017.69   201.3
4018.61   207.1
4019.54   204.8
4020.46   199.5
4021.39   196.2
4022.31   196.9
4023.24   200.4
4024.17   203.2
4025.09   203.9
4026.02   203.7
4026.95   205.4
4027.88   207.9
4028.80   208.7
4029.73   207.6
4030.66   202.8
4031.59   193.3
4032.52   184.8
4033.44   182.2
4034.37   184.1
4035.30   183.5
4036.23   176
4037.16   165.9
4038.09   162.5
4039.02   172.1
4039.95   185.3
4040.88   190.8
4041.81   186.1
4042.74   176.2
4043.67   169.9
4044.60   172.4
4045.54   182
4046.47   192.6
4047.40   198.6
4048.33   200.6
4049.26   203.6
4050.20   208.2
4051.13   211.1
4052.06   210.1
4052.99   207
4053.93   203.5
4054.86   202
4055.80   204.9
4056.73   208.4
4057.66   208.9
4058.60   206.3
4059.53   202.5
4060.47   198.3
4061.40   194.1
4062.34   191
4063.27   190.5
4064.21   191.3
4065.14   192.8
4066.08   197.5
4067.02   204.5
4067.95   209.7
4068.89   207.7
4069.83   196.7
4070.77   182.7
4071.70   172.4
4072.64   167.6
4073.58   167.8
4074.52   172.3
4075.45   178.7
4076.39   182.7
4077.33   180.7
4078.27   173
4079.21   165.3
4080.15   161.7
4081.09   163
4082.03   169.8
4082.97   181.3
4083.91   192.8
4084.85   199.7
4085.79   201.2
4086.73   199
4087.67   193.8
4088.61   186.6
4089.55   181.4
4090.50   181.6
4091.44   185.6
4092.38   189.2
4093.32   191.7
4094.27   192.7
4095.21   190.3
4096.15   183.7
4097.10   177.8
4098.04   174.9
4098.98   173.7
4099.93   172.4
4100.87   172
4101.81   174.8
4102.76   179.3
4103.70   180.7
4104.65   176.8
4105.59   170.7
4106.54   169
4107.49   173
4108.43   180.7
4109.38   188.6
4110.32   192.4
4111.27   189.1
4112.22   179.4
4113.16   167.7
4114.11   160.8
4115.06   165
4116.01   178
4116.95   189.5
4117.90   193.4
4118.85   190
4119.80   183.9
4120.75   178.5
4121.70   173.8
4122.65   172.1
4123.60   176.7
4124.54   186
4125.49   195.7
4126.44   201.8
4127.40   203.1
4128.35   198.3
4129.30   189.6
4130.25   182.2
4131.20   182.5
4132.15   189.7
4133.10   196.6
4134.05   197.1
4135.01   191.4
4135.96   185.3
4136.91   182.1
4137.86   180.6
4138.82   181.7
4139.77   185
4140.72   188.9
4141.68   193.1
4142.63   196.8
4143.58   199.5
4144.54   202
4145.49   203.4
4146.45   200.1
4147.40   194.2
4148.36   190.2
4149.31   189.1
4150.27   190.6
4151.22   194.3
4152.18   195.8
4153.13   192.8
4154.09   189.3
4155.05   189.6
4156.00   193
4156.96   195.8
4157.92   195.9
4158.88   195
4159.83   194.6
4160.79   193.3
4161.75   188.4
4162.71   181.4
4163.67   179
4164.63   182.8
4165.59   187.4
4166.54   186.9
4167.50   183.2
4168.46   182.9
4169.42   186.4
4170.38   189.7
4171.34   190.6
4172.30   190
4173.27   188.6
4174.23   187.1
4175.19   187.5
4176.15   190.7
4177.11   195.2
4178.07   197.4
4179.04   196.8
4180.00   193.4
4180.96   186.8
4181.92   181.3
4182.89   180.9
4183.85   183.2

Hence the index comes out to 0.65 angstrom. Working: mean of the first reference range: 185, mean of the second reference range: 191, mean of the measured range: 185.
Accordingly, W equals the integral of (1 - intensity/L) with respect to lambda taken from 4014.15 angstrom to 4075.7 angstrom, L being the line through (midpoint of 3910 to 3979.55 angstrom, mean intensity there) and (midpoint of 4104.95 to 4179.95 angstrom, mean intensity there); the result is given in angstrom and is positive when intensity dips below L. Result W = 0.2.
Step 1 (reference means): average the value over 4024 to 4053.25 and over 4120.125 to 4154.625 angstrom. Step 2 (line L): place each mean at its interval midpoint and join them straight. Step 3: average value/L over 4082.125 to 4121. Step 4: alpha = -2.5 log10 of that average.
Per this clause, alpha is 0.05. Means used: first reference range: 192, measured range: 182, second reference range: 190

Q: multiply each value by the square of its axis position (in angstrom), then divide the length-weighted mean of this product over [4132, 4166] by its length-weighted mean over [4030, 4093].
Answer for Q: 1.1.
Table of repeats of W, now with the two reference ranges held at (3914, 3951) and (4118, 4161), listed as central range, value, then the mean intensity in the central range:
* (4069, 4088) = 1.22 angstrom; 181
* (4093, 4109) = 1.14 angstrom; 178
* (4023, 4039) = 0.22 angstrom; 192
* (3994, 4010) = 0.48 angstrom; 190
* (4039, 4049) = 0.46 angstrom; 185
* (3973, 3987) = -0.20 angstrom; 199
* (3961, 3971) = -0.25 angstrom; 202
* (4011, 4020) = 0.14 angstrom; 192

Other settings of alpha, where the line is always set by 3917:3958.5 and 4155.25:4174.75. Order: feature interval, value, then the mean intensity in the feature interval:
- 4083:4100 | 0.030 mag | 187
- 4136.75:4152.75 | -0.016 mag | 192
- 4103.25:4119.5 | 0.073 mag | 179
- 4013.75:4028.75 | -0.018 mag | 200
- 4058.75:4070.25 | -0.024 mag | 198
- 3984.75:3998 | -0.025 mag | 203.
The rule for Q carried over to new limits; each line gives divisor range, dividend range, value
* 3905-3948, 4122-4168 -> 1.07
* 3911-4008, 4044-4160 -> 1.01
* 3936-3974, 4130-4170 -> 1.04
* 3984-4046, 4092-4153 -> 1.02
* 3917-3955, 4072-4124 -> 0.97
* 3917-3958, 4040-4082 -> 1.01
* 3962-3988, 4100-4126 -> 0.96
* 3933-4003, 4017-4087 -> 1.00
